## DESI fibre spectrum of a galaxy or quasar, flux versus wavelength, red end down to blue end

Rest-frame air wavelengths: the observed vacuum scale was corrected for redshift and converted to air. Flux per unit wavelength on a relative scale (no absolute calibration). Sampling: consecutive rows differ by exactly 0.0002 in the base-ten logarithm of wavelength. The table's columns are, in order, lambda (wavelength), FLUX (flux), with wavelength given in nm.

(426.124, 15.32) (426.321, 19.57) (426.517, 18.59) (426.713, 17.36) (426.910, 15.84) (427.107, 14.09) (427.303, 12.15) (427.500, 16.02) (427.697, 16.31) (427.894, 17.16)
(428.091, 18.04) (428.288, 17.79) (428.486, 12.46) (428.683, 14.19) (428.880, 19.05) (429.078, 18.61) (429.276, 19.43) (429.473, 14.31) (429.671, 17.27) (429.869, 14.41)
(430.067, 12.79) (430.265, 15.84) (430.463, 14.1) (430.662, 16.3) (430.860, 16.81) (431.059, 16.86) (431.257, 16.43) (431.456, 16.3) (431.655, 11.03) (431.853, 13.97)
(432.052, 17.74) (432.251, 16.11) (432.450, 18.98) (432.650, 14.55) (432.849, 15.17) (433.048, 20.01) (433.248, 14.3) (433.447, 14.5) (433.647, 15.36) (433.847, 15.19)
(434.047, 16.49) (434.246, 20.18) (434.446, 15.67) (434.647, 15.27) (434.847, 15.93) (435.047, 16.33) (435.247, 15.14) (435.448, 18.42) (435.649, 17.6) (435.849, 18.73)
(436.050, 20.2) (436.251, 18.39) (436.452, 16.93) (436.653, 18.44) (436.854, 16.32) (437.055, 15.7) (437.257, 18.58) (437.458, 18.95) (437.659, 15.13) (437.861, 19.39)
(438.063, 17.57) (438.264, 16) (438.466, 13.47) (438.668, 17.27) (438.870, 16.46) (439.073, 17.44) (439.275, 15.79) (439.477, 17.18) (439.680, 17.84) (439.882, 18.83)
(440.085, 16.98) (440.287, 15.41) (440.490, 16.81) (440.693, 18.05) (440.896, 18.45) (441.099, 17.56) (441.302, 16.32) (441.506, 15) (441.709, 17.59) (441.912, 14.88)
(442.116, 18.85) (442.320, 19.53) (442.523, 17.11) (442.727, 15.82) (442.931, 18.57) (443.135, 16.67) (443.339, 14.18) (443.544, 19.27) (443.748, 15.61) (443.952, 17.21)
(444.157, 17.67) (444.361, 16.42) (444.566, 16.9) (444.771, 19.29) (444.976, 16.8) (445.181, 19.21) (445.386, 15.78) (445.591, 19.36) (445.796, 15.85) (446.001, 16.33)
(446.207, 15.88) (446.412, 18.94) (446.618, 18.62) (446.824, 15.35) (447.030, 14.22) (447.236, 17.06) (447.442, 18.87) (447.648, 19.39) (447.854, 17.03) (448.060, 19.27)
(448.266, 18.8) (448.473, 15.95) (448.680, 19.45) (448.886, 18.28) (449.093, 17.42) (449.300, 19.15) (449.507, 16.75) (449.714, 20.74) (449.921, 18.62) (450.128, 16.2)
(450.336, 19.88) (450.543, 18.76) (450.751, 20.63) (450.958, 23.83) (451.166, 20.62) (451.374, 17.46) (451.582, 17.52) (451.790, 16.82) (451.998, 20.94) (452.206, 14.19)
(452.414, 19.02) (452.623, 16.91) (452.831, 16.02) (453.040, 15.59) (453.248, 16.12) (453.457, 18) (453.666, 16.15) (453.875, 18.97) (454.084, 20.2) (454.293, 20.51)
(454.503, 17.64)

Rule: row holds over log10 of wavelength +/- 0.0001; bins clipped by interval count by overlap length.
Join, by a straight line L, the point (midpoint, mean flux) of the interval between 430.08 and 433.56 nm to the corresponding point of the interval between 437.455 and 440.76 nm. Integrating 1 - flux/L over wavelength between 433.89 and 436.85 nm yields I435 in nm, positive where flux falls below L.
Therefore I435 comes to -0.185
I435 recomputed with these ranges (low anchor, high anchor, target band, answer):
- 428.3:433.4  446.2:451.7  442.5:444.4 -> 0.08 nm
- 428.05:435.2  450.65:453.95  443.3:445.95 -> 0.01 nm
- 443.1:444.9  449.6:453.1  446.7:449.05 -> 0.03 nm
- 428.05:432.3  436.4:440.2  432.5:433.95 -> 0.05 nm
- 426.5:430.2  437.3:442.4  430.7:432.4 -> 0.06 nm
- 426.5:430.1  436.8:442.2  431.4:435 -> 0.12 nm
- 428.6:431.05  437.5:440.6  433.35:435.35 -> 0.06 nm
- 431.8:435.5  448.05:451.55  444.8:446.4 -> 0.09 nm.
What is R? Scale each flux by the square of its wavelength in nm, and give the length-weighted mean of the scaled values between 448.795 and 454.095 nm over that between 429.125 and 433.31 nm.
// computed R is 1.26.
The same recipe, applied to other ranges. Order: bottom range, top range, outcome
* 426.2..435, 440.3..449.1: 1.15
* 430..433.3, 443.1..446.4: 1.15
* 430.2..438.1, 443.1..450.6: 1.12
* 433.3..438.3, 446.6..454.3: 1.13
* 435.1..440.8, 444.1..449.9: 1.07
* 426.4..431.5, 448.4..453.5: 1.25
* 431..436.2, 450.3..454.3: 1.21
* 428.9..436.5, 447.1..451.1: 1.23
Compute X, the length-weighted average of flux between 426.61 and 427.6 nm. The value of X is 15.1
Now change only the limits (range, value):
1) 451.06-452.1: 18.7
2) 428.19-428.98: 15.9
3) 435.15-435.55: 16.8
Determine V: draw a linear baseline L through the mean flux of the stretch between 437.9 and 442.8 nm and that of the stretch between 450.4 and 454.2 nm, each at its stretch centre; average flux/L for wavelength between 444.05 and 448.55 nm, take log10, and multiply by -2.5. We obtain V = 0.01 mag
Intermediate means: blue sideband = 17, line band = 17.4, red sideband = 18.2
